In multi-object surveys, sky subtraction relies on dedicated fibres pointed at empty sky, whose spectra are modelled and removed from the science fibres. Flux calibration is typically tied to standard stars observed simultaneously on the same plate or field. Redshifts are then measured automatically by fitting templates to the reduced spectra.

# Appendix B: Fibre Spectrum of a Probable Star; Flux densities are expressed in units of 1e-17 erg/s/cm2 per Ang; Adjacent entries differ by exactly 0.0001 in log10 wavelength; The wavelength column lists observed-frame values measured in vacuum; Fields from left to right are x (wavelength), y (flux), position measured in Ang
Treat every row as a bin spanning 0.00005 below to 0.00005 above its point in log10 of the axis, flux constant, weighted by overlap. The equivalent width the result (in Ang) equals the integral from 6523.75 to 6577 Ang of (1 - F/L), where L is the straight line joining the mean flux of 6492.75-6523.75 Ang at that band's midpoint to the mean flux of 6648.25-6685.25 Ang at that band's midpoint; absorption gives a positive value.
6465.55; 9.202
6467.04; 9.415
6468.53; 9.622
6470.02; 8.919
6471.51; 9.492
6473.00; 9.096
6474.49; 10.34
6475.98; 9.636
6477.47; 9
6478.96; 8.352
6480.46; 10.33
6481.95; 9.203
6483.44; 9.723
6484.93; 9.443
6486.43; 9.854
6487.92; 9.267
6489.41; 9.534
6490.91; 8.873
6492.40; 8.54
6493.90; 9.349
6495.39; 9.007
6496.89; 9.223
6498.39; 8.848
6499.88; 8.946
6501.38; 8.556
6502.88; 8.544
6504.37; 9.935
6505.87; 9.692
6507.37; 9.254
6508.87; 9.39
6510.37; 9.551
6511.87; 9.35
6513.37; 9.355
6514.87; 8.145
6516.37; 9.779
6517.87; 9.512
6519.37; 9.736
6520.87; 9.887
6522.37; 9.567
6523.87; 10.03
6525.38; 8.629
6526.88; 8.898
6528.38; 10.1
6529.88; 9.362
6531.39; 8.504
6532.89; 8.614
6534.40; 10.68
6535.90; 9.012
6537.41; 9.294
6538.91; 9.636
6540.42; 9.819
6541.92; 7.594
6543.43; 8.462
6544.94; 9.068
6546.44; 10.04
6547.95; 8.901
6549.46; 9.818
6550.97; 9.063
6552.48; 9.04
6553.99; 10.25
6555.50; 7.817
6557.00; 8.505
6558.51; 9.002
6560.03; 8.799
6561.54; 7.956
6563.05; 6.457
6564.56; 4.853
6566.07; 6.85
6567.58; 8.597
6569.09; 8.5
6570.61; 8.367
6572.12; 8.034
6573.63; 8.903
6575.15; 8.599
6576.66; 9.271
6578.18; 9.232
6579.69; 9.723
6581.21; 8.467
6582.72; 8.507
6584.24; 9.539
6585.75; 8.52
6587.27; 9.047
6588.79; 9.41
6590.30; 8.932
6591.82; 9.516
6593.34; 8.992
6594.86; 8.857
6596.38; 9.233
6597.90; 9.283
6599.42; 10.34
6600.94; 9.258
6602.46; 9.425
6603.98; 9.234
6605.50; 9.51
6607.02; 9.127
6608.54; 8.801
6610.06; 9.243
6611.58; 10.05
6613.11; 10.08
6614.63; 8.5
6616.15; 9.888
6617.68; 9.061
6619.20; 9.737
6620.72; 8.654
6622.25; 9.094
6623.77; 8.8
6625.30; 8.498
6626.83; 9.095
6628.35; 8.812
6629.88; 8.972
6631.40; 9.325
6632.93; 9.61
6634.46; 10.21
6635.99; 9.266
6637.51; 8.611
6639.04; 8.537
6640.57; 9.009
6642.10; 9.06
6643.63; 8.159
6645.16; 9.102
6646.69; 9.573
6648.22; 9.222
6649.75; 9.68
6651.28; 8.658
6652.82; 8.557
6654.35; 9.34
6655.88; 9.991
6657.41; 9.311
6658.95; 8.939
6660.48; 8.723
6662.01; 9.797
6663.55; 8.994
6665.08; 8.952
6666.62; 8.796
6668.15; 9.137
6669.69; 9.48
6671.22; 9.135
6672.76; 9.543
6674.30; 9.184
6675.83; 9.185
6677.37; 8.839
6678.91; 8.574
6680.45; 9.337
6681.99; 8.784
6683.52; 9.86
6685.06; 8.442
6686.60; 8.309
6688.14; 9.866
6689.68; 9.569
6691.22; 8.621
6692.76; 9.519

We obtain 2.9 Ang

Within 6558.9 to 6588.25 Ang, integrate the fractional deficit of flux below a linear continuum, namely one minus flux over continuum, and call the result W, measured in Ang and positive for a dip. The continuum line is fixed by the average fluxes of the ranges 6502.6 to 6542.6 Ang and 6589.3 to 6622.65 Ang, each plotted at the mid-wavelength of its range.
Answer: 3.1 Ang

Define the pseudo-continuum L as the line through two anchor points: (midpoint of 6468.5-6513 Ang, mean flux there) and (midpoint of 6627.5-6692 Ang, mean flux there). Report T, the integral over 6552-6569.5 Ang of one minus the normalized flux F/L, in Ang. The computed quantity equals 2.3 Ang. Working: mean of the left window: 9.29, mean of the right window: 9.12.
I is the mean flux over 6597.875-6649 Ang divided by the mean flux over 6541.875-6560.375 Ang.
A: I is 1.0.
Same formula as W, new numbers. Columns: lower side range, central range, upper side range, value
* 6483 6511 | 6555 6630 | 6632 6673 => 2.80 Ang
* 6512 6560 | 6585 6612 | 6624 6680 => -0.28 Ang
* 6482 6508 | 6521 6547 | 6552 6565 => -2.17 Ang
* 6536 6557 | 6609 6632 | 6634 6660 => -0.17 Ang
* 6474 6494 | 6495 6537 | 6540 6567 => -1.64 Ang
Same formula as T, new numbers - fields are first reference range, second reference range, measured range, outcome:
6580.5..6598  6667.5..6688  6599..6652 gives -0.9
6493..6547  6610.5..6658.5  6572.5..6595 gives 0.5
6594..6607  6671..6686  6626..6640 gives 0.1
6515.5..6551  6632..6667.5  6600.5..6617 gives -0.3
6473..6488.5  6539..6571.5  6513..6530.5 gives -0.9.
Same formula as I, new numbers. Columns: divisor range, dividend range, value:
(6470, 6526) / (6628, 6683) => 0.98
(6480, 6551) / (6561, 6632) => 0.96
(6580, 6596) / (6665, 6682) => 1.01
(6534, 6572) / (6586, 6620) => 1.08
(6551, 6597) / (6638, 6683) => 1.06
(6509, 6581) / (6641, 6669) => 1.02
